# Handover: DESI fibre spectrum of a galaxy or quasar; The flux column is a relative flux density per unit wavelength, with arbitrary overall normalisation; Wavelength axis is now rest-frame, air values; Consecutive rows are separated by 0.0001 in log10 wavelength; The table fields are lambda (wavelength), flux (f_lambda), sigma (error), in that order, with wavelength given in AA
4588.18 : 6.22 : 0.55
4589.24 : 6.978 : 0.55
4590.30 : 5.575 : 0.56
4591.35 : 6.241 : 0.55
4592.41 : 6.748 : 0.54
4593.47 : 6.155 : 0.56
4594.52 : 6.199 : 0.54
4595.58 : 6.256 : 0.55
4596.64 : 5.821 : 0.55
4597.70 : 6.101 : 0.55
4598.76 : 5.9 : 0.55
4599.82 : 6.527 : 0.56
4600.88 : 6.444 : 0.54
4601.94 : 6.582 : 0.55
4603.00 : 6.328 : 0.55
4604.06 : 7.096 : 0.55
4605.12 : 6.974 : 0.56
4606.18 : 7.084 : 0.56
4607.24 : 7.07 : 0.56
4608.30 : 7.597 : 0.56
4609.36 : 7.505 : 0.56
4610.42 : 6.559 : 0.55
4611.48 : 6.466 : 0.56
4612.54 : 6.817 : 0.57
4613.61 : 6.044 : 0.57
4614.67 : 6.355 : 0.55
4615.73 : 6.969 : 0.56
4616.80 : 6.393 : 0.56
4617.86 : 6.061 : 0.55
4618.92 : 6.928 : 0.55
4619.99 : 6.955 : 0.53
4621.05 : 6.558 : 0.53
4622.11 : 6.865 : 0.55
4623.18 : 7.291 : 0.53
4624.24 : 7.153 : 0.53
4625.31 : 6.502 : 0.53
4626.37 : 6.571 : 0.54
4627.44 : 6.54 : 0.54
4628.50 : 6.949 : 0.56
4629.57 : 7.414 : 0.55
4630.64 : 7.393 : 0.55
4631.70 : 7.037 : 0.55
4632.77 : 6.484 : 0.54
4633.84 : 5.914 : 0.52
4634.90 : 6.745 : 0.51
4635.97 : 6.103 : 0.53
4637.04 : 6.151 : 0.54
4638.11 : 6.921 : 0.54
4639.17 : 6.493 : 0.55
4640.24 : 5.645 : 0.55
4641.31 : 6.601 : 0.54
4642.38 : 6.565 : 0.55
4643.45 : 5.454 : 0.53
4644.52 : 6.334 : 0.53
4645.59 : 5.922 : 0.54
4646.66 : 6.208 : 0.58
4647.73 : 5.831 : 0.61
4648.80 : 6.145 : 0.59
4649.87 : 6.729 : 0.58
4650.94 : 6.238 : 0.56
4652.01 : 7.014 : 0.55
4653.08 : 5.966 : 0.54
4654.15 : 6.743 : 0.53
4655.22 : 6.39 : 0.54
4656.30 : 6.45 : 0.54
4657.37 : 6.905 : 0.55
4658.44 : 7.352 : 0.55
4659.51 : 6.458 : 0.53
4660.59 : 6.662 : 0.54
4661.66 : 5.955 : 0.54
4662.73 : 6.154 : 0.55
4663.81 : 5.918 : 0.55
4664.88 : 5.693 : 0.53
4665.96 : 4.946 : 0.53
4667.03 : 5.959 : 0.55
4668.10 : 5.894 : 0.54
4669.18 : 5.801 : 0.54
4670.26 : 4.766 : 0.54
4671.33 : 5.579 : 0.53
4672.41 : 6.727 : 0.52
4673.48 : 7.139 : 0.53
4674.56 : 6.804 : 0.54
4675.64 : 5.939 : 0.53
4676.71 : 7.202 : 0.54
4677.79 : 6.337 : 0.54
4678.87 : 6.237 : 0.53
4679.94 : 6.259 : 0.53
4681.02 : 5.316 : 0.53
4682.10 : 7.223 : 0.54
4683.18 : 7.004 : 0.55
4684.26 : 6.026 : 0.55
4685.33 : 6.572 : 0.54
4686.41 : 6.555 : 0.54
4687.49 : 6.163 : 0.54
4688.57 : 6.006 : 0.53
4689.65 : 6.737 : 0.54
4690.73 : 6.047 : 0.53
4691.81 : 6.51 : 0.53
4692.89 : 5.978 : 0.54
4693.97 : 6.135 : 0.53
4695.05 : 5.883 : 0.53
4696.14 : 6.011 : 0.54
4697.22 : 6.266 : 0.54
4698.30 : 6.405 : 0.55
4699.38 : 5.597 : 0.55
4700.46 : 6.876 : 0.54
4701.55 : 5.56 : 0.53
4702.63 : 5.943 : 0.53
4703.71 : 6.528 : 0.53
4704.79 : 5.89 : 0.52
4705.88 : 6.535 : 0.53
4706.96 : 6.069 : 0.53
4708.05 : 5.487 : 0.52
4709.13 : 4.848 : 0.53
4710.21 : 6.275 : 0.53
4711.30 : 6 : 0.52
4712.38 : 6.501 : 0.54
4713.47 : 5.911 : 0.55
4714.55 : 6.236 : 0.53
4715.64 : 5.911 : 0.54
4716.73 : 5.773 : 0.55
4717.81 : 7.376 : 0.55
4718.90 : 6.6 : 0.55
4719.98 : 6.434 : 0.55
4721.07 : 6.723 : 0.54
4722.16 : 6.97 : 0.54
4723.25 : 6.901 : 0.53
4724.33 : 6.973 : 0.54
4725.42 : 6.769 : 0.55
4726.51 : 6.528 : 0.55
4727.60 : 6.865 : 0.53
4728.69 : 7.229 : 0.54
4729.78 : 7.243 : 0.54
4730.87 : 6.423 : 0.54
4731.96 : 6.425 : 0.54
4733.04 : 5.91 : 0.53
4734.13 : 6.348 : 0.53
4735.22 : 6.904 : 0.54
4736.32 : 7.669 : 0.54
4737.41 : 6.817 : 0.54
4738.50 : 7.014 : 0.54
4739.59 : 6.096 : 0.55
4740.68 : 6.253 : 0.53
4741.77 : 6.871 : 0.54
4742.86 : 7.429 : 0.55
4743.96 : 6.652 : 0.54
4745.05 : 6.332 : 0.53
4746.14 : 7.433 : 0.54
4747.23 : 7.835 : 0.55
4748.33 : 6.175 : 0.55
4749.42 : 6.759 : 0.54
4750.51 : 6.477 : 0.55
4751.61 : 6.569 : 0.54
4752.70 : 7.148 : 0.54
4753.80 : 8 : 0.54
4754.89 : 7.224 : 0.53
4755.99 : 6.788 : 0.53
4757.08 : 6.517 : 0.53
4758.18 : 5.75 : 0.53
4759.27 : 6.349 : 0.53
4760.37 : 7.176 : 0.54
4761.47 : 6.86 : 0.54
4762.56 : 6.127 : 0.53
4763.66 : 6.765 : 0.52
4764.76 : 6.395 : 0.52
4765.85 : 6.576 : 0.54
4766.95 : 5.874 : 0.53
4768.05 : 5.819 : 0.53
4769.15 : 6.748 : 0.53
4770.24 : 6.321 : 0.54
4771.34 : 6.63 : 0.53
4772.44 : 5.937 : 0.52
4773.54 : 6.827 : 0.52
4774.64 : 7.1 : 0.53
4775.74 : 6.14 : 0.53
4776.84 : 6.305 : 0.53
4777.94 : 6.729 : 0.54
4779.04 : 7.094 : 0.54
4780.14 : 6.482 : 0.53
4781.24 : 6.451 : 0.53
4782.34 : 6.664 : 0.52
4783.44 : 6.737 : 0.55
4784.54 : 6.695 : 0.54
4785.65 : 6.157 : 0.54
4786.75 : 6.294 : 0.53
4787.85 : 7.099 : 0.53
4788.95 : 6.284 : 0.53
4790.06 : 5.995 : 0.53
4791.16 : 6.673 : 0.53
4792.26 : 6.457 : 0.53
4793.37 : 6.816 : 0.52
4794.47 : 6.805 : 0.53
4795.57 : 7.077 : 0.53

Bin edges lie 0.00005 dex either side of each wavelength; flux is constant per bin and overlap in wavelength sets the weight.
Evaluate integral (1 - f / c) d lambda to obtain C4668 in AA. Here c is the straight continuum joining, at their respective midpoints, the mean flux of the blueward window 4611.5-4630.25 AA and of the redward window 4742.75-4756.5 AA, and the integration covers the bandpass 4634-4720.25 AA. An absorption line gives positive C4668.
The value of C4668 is 7.6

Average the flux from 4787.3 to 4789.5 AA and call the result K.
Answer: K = 6.7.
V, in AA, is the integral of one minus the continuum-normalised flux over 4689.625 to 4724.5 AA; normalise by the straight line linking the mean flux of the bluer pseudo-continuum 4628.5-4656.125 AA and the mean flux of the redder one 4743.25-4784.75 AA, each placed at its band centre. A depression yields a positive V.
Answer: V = 1.7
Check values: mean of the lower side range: 6.43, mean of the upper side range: 6.65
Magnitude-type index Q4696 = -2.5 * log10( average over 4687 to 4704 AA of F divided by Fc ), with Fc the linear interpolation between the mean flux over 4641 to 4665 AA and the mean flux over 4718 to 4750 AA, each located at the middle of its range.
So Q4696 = 0.07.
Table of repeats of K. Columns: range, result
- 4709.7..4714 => 6.16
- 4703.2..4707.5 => 6.25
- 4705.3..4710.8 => 5.84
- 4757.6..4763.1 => 6.45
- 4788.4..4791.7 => 6.31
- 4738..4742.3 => 6.56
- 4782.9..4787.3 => 6.47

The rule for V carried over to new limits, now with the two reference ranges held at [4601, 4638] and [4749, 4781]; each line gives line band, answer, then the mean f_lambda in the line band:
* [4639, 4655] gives 1.10 AA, 6.26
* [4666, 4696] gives 2.05 AA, 6.23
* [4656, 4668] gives 0.89 AA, 6.21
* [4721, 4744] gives -0.50 AA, 6.78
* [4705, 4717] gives 1.25 AA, 5.96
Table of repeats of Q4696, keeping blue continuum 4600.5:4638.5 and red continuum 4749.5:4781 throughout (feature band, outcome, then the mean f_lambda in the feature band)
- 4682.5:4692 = 0.04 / 6.41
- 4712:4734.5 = 0.01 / 6.58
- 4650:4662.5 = 0.02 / 6.56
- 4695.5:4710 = 0.11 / 6.01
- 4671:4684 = 0.03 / 6.48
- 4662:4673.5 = 0.15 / 5.82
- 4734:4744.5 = -0.03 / 6.82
